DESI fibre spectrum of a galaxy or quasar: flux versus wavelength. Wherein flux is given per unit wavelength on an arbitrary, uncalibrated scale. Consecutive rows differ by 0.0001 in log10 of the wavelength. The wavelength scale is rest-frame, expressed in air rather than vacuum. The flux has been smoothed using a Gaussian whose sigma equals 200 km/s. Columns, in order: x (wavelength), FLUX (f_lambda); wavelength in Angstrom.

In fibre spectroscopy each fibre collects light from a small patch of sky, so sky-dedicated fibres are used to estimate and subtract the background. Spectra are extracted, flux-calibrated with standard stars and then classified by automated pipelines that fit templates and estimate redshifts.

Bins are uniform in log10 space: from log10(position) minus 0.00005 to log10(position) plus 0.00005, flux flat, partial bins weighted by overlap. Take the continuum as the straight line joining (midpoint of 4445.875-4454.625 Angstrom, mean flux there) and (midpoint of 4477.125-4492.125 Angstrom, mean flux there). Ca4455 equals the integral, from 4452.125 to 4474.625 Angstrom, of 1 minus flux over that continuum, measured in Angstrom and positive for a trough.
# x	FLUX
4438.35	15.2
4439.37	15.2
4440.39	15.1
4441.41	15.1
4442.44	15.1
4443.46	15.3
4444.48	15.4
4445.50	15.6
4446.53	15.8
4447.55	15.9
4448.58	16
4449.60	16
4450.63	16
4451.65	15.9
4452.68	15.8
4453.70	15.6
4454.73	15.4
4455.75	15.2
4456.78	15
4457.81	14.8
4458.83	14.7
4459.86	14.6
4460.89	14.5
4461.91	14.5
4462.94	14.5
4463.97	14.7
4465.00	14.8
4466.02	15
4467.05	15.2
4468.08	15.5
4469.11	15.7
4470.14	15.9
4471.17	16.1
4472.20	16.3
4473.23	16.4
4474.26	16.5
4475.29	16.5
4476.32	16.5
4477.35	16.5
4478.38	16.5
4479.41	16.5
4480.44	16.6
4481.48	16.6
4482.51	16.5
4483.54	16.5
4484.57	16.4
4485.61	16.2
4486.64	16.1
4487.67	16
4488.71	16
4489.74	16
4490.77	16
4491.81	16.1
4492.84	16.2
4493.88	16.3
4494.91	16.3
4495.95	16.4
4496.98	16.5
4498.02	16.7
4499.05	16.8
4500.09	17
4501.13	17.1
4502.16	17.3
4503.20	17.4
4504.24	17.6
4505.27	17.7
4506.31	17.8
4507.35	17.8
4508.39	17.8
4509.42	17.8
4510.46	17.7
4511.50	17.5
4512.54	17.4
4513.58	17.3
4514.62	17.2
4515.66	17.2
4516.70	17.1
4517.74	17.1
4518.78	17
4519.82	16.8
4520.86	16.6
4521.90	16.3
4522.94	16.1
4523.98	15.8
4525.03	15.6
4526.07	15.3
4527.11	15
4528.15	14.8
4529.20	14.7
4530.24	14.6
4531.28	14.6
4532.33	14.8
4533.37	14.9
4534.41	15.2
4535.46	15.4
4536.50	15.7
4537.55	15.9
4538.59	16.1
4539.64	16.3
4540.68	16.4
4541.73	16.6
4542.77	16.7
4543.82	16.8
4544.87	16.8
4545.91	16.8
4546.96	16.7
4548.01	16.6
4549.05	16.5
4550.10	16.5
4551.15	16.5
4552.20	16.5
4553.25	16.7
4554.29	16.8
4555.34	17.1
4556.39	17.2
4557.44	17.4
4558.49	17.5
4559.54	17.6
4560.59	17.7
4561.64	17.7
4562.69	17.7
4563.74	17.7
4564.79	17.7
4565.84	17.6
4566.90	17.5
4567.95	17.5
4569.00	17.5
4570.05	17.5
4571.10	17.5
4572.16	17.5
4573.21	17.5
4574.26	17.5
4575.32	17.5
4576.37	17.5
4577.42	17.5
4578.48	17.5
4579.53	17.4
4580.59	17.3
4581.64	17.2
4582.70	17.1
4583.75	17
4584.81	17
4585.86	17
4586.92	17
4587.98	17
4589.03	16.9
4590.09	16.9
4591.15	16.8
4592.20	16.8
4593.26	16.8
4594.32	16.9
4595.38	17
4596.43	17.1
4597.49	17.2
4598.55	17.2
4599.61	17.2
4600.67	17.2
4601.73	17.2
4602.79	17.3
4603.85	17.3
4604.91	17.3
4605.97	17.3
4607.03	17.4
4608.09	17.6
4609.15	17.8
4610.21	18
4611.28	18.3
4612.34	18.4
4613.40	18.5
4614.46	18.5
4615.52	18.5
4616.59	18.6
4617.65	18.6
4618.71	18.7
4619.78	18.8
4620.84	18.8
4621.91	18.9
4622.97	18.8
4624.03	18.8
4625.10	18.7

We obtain 1.0 Angstrom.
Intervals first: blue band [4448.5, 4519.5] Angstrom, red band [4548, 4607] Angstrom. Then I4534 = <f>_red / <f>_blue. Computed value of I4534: 1.1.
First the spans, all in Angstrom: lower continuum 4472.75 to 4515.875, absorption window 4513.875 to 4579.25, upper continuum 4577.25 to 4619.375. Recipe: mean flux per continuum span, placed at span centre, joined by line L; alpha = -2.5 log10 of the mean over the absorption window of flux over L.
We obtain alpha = 0.03 mag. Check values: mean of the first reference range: 16.8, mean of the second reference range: 17.5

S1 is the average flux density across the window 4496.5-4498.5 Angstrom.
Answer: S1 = 16.6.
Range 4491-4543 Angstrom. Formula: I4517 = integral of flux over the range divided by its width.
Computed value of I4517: 16.4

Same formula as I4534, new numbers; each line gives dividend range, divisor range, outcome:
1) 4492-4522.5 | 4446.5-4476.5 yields 1.10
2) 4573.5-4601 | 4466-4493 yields 1.06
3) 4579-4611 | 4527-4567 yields 1.04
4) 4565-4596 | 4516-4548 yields 1.08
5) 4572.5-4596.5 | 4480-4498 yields 1.05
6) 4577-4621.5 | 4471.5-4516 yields 1.04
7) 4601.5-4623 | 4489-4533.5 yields 1.10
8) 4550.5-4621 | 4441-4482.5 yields 1.12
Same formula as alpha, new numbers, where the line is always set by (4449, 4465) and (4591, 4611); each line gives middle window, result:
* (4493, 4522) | -0.08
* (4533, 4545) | 0.02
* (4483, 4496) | -0.04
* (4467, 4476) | -0.05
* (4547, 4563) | -0.03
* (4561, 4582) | -0.04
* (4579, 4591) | 0.00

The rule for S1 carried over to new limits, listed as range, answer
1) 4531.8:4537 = 15.2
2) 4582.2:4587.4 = 17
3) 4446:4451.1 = 15.9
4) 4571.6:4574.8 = 17.5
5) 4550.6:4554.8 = 16.6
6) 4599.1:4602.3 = 17.2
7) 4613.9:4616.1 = 18.5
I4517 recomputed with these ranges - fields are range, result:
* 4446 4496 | 15.8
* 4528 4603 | 16.8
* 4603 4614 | 17.8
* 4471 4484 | 16.5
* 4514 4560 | 16.3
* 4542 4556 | 16.7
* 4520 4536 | 15.3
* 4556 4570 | 17.6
